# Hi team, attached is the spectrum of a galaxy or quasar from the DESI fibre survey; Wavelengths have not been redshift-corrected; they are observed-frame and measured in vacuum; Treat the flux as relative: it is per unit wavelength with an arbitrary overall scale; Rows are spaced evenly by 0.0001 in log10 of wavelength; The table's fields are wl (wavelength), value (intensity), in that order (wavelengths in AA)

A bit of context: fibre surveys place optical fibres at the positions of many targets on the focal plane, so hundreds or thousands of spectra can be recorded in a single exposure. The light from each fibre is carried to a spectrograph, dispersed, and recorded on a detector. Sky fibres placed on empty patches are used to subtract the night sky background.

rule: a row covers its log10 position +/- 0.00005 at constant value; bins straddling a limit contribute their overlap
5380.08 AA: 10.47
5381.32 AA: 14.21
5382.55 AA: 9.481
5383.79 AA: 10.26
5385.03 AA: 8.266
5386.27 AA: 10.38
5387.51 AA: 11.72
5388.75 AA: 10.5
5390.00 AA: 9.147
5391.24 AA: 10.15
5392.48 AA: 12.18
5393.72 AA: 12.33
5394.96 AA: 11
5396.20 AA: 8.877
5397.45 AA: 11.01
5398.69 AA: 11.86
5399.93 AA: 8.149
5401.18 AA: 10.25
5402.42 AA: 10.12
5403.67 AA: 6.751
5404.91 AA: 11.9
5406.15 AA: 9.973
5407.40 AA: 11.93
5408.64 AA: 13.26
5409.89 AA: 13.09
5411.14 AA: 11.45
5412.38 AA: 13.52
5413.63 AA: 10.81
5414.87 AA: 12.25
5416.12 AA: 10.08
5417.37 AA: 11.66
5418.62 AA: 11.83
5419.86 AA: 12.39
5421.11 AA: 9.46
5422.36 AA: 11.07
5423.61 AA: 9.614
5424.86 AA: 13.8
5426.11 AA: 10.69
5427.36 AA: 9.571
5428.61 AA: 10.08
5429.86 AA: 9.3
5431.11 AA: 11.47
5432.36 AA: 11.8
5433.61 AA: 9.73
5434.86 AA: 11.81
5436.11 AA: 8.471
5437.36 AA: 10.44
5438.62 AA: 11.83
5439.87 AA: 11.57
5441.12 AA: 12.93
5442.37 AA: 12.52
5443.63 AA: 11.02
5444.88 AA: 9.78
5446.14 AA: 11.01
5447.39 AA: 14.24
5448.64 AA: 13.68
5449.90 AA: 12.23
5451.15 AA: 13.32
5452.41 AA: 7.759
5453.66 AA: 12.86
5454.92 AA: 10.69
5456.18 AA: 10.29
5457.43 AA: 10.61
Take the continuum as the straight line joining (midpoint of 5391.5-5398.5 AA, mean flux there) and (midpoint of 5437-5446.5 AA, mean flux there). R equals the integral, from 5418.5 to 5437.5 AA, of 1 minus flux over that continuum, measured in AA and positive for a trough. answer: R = 1.04 AA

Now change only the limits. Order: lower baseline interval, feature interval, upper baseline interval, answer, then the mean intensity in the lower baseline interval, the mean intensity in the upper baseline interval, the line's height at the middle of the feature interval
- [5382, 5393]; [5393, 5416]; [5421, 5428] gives -1.17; 10.2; 10.8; 10.5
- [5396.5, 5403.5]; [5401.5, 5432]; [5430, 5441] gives -1.97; 9.97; 10.9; 10.4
